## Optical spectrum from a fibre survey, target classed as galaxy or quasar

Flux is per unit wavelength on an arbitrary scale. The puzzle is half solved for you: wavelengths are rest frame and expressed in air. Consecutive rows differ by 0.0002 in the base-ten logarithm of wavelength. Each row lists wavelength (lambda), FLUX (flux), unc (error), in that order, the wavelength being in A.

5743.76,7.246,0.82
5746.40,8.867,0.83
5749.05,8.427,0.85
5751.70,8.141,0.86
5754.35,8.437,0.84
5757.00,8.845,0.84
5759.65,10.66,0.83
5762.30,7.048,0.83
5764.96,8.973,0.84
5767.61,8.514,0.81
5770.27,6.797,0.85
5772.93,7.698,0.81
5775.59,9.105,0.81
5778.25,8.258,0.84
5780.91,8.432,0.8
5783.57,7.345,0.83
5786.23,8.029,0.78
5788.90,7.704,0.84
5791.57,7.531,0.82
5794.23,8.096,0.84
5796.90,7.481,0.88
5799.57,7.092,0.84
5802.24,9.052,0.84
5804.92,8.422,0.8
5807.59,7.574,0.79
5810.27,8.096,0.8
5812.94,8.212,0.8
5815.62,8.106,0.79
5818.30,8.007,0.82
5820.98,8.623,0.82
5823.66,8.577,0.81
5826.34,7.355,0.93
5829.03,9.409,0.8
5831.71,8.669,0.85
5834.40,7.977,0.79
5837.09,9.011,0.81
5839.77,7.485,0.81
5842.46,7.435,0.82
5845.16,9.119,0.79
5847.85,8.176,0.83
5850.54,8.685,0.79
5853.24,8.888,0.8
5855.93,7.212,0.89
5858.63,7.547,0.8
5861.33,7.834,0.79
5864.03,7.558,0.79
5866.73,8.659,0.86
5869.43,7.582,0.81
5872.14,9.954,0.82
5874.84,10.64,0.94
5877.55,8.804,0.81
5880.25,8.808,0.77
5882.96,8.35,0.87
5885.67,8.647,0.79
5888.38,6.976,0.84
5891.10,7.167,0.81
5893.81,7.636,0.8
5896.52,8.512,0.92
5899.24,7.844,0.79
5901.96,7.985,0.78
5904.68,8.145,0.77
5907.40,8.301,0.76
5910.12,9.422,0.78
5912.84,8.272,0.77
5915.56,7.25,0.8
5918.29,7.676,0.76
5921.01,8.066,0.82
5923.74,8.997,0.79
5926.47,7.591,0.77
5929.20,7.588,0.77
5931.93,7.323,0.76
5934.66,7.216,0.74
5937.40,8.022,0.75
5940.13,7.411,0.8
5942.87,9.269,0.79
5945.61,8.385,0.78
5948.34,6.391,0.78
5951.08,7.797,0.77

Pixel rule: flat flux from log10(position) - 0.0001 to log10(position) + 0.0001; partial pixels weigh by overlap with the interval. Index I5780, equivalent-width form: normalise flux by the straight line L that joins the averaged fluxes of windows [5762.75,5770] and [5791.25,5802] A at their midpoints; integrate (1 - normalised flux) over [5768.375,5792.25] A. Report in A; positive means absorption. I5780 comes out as 0.3 A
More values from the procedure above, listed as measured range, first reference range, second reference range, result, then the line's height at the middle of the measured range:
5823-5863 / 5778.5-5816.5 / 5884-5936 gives -1.4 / 7.94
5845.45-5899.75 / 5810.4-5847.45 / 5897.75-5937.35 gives -1.0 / 8.14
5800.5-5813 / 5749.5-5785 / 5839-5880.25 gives 0.2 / 8.36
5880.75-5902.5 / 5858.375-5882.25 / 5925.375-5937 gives 0.8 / 8.23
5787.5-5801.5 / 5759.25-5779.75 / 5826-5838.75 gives 1.2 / 8.39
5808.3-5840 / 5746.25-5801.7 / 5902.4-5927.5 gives -0.5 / 8.17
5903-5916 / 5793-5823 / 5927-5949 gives -0.9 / 7.81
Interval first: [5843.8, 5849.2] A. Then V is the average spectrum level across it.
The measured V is 8.64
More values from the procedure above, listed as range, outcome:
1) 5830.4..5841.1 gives 8.29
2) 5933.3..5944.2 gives 7.97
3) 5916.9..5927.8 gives 8.08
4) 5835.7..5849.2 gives 8.25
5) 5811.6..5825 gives 8.31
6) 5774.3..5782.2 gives 8.6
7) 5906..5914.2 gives 8.67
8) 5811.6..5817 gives 8.16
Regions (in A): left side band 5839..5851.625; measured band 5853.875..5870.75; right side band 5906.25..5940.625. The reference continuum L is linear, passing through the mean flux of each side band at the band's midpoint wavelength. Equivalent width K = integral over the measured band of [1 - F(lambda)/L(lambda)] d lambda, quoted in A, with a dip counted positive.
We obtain 0.75 A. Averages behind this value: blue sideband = 8.2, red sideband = 7.95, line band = 7.78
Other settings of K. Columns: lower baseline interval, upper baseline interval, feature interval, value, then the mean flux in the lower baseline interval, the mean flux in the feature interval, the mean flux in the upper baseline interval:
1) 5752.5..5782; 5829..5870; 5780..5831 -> 1.5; 8.43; 8.07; 8.18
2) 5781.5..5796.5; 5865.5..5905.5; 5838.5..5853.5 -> -0.2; 7.76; 8.26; 8.38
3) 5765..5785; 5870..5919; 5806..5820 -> 0.3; 8.09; 8.02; 8.35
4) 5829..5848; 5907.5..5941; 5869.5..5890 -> -1.6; 8.36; 8.78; 7.93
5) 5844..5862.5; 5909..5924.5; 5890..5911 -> 0.3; 8.2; 8.11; 8.24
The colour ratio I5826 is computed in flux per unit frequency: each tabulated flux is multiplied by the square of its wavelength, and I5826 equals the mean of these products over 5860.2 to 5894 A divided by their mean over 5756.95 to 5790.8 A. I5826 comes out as 1.06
